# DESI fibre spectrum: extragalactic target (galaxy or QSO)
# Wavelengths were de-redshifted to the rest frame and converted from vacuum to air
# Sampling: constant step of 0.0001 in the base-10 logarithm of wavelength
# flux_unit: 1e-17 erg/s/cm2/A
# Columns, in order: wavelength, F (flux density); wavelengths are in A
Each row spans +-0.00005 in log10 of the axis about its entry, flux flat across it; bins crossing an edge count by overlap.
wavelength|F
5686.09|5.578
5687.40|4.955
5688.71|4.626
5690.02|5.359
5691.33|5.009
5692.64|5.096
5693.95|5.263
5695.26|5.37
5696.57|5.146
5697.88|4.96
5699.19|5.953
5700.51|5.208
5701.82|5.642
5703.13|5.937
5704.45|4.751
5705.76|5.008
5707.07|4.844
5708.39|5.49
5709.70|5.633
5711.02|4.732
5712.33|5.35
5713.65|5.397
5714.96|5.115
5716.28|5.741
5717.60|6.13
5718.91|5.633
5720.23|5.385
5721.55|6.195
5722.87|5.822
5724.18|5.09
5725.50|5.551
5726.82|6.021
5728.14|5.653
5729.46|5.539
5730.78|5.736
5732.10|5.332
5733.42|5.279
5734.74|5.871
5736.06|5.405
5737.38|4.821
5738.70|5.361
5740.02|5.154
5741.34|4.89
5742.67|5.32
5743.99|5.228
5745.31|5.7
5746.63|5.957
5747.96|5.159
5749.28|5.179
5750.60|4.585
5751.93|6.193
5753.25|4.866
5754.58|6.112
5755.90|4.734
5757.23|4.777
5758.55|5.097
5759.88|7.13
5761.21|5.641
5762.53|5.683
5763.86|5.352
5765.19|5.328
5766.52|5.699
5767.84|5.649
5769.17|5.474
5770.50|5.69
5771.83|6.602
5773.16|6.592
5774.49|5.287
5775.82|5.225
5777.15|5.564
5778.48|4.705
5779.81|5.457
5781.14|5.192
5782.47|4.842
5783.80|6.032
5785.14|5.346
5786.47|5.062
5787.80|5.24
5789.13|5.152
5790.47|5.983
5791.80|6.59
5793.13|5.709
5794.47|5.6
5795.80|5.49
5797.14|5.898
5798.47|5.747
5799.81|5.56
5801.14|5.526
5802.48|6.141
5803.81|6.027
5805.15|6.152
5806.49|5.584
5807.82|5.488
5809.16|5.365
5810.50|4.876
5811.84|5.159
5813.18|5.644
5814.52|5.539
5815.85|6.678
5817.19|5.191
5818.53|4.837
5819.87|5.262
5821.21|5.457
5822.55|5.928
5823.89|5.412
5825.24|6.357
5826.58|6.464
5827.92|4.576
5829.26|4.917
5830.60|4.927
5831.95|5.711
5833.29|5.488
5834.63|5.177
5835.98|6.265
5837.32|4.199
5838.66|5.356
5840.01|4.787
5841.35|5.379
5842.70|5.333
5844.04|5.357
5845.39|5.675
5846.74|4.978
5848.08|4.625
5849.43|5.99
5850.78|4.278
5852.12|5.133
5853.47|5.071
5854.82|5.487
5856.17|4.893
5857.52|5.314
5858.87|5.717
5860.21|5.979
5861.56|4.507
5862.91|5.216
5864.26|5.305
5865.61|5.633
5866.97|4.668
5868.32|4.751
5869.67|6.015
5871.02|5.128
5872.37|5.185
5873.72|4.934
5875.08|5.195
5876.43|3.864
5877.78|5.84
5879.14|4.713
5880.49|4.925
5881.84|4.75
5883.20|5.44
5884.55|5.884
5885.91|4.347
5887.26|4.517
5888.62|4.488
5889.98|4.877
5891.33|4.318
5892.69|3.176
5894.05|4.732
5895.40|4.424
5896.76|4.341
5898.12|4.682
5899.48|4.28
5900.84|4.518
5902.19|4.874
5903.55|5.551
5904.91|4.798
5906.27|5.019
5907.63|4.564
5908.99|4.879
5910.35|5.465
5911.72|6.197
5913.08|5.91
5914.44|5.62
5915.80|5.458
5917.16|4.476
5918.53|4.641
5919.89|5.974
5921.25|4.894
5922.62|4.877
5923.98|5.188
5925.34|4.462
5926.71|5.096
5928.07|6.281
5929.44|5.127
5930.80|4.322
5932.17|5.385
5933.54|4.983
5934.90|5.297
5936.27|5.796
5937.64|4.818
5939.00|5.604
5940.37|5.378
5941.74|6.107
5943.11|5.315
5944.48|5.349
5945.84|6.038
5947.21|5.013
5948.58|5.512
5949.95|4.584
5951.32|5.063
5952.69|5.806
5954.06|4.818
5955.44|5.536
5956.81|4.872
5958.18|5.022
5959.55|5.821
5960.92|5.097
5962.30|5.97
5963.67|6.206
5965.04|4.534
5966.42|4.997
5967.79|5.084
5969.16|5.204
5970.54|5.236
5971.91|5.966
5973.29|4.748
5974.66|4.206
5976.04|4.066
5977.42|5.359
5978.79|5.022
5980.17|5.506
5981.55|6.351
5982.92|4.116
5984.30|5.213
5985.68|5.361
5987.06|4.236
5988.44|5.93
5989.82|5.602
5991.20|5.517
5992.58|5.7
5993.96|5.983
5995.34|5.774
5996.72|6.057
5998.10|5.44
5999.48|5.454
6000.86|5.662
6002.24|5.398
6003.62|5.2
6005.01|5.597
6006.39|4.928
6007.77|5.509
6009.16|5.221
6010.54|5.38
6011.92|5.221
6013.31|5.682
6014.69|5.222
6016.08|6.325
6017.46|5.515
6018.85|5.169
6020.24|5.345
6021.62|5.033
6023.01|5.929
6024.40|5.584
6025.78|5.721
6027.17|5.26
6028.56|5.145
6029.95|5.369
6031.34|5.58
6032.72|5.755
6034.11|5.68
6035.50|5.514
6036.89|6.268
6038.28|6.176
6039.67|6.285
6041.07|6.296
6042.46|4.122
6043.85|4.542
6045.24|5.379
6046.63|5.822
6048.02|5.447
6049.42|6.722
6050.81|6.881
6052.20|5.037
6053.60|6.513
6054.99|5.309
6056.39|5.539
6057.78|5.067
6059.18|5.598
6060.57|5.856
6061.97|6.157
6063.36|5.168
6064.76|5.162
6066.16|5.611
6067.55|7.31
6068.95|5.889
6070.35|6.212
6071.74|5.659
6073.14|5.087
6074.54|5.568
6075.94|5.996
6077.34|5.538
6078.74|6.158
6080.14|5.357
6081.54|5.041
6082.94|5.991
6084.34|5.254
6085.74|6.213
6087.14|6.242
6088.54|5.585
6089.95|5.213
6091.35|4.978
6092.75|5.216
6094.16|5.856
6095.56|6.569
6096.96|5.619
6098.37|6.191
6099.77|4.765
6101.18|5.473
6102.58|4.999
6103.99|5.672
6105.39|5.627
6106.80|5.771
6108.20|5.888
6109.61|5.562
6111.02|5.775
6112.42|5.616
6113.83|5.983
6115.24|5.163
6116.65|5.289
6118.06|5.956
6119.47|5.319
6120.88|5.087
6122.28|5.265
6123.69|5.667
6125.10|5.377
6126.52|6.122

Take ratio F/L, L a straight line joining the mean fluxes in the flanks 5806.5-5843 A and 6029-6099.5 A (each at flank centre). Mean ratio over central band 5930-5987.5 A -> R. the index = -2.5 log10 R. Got 0.07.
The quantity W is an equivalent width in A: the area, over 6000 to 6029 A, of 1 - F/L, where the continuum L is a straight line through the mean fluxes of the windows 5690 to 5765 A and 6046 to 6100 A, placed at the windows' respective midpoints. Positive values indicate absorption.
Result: 1.27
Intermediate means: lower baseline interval 5.41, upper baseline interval 5.74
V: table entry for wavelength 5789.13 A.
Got 5.152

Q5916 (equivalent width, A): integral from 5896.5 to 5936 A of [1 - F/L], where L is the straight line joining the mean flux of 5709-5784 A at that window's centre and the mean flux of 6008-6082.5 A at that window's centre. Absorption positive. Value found 3.4 A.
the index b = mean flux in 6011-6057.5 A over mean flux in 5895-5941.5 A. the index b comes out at 1.10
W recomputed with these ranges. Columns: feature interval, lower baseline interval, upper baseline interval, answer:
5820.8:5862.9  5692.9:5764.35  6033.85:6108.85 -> 1.54 A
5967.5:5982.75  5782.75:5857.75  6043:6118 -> 1.23 A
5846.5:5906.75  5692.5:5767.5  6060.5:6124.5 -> 6.27 A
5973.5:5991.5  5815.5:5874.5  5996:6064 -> 1.33 A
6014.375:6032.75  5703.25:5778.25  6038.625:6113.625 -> 0.48 A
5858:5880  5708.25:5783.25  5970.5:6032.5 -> 1.08 A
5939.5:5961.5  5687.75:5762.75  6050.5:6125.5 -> 0.84 A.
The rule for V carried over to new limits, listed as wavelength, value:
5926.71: 5.096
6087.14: 6.242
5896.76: 4.341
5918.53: 4.641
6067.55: 7.31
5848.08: 4.625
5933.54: 4.983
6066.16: 5.611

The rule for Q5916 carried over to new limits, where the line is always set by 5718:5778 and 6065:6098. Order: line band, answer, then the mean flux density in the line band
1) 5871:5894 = 3.38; 4.79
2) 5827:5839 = 0.81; 5.2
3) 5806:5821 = 0.40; 5.42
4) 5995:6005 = 0.22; 5.56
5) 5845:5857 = 1.02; 5.11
